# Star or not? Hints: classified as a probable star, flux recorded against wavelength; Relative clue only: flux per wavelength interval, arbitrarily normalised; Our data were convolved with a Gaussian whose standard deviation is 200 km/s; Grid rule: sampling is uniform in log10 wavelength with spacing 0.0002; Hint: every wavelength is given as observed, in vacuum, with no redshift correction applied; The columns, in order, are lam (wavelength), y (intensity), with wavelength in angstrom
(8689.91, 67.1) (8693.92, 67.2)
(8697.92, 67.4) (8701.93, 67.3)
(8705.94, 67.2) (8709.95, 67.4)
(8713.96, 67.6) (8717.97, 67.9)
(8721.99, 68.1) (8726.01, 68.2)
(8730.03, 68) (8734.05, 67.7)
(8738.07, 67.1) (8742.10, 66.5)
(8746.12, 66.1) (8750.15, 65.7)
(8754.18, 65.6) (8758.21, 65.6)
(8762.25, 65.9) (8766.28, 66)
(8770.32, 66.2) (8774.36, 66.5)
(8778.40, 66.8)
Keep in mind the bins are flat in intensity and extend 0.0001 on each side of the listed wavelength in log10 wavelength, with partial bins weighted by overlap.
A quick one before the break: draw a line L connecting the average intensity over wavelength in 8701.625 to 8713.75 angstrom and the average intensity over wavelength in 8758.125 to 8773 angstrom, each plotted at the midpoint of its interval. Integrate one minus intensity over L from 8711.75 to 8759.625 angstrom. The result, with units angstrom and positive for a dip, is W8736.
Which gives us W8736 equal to -0.2 angstrom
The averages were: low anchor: 67.3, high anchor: 66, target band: 67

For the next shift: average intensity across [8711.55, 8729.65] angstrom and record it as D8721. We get 67.9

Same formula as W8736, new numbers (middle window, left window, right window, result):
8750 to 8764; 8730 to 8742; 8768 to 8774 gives 0.2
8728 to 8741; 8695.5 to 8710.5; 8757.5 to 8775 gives -0.2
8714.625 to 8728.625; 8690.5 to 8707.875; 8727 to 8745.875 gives -0.2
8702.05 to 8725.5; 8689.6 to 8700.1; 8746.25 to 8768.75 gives -0.3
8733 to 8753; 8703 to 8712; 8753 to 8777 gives 0.0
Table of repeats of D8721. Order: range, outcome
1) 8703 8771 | 66.9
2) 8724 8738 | 67.9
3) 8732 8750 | 66.8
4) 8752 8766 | 65.8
